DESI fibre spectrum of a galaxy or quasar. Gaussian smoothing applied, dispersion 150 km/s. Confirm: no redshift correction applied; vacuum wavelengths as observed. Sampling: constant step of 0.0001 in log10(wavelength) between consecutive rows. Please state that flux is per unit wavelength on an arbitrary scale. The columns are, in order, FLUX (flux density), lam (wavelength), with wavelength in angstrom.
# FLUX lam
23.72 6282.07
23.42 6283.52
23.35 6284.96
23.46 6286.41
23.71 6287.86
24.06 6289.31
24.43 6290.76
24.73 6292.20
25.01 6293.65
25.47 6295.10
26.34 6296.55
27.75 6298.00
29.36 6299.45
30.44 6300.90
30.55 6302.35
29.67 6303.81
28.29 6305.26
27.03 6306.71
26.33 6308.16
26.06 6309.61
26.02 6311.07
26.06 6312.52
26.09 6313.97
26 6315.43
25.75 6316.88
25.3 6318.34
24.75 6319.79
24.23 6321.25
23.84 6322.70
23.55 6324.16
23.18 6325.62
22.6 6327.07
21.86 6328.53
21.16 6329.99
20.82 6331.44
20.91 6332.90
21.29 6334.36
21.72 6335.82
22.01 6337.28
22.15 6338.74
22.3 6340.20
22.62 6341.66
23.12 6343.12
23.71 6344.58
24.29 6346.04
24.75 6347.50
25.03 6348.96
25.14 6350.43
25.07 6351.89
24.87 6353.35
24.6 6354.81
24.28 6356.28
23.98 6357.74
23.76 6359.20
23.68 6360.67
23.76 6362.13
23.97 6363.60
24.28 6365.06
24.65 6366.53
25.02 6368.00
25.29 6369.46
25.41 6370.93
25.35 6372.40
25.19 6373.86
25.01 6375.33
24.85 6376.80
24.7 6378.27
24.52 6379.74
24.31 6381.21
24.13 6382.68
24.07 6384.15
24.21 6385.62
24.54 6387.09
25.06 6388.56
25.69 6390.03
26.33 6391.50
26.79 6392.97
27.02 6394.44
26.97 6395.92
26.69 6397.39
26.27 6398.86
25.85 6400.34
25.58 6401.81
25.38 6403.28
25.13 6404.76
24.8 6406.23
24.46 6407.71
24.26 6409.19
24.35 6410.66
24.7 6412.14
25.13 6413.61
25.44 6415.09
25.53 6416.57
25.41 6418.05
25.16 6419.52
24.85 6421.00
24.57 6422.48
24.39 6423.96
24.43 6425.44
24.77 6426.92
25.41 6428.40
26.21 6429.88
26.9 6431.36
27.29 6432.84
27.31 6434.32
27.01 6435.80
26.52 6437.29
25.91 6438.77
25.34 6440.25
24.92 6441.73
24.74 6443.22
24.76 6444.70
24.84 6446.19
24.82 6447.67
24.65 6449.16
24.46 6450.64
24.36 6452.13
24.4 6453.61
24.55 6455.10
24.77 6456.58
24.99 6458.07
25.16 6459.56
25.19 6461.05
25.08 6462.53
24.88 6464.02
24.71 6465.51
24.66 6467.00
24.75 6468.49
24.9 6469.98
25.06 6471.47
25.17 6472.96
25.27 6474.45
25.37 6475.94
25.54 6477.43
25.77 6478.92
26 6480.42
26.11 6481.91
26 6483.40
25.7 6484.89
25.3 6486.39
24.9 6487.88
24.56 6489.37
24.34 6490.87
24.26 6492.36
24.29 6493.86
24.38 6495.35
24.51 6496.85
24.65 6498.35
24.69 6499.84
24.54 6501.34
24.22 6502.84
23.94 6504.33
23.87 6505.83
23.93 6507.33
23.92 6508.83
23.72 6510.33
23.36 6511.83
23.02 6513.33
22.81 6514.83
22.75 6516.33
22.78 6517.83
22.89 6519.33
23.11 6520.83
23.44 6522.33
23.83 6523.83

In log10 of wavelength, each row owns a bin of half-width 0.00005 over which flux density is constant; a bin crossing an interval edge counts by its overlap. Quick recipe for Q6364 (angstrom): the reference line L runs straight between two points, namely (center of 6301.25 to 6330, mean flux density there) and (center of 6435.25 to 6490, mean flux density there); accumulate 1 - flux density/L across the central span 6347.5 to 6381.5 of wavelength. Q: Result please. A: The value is 1.1 angstrom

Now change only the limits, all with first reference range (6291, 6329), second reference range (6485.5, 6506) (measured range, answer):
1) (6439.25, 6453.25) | 0.1 angstrom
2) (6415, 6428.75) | 0.1 angstrom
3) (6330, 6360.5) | 2.9 angstrom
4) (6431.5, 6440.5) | -0.6 angstrom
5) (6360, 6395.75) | 0.7 angstrom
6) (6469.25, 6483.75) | -0.5 angstrom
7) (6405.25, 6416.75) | 0.2 angstrom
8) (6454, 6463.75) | -0.1 angstrom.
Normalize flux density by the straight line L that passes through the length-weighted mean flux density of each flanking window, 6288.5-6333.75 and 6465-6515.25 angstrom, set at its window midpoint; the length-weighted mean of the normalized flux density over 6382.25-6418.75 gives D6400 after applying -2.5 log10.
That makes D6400 -0.01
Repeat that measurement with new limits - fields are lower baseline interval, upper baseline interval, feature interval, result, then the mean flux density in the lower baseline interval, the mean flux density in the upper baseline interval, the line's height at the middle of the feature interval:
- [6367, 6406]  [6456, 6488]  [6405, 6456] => 0.00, 25.4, 25.2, 25.3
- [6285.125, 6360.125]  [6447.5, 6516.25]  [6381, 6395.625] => -0.03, 24.7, 24.7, 24.7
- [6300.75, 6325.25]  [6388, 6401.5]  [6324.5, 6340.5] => 0.20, 26.3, 26.3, 26.3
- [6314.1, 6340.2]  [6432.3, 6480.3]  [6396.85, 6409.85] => -0.04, 23.1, 25.2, 24.3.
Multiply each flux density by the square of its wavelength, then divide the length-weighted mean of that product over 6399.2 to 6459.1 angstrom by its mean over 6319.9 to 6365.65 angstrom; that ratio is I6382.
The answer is 1.11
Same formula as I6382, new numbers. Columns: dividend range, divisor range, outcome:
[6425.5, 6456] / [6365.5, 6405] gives 1.02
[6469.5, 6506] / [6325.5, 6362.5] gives 1.13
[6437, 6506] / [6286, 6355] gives 1.06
